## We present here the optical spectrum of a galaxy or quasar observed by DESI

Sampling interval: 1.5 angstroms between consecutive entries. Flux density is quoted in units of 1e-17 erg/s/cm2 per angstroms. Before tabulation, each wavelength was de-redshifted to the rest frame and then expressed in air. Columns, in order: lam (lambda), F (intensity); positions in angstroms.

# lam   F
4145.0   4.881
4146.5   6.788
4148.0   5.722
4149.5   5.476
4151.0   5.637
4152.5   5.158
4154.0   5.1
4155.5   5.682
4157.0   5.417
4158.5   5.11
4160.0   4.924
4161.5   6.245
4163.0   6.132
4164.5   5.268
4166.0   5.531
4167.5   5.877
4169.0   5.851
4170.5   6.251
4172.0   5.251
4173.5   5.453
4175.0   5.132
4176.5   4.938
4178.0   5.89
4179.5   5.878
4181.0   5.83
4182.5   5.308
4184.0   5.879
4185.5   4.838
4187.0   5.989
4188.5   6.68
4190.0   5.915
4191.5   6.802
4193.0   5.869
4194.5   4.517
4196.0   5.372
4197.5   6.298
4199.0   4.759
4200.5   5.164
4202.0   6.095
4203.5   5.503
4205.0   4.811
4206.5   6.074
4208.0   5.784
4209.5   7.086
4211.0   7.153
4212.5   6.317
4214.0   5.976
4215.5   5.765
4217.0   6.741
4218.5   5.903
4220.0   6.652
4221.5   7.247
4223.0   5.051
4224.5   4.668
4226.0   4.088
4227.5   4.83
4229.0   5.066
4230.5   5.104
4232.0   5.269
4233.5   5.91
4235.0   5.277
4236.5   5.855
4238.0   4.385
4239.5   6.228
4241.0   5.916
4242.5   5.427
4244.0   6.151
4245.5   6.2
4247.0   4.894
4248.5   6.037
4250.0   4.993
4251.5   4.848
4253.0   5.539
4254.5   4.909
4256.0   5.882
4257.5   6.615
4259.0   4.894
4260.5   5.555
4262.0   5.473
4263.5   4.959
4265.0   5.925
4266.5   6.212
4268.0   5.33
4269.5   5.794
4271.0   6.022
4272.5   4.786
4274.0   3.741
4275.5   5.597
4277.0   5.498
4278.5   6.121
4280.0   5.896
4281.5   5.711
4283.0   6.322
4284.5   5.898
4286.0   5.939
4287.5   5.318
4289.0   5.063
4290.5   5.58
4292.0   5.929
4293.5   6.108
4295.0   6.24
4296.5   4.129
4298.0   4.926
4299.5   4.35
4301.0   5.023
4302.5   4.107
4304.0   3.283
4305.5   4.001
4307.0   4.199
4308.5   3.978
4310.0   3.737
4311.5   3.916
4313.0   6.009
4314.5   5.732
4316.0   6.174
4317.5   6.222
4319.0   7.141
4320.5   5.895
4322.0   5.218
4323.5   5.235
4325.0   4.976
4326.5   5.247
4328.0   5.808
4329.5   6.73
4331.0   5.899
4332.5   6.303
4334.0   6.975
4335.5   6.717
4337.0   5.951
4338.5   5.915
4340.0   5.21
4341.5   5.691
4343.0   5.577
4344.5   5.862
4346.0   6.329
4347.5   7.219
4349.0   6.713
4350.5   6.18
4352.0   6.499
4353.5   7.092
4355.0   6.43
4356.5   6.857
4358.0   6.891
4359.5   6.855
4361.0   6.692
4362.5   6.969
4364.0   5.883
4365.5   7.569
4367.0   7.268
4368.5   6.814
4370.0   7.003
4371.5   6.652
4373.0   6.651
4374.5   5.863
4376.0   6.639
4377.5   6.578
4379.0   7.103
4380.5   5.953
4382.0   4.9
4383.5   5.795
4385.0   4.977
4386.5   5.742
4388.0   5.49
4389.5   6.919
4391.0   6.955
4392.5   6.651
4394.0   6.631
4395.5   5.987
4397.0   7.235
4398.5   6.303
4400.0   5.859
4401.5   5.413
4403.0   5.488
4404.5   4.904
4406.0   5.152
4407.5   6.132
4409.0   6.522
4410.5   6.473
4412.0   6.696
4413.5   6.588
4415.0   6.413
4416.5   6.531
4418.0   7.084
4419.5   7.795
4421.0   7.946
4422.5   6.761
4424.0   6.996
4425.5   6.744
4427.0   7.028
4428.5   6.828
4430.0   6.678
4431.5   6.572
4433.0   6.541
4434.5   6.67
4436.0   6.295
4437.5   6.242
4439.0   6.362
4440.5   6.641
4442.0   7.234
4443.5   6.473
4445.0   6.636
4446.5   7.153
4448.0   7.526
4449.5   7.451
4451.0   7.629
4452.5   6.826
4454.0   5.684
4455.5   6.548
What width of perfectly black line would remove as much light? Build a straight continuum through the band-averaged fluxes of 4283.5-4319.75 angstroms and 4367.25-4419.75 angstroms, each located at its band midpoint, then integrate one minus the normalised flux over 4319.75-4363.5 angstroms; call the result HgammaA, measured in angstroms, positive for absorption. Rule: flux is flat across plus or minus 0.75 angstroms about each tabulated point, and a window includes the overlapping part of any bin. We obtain -4.4 angstroms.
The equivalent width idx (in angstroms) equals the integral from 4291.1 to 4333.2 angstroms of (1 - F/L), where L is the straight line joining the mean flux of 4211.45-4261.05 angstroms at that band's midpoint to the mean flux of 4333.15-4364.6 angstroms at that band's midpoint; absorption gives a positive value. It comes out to 6.3 angstroms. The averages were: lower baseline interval 5.59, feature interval 5.23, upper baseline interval 6.41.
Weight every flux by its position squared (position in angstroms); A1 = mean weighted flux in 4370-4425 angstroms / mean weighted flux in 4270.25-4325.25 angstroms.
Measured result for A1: 1.27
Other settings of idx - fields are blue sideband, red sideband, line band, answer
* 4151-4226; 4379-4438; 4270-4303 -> 3.4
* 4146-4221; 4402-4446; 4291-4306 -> 3.2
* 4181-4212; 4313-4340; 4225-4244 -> 1.8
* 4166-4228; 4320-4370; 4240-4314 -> 9.2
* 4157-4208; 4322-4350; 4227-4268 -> 2.0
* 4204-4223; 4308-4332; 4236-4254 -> 1.5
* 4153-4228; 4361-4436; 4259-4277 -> 1.8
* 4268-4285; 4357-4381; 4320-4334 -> 1.0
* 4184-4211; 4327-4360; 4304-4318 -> 3.2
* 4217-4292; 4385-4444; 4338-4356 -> -0.5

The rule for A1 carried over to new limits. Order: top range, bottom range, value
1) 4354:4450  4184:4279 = 1.26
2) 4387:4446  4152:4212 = 1.28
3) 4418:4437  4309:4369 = 1.17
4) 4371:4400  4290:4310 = 1.38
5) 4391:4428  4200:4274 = 1.25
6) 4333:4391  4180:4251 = 1.20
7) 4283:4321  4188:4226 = 0.92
